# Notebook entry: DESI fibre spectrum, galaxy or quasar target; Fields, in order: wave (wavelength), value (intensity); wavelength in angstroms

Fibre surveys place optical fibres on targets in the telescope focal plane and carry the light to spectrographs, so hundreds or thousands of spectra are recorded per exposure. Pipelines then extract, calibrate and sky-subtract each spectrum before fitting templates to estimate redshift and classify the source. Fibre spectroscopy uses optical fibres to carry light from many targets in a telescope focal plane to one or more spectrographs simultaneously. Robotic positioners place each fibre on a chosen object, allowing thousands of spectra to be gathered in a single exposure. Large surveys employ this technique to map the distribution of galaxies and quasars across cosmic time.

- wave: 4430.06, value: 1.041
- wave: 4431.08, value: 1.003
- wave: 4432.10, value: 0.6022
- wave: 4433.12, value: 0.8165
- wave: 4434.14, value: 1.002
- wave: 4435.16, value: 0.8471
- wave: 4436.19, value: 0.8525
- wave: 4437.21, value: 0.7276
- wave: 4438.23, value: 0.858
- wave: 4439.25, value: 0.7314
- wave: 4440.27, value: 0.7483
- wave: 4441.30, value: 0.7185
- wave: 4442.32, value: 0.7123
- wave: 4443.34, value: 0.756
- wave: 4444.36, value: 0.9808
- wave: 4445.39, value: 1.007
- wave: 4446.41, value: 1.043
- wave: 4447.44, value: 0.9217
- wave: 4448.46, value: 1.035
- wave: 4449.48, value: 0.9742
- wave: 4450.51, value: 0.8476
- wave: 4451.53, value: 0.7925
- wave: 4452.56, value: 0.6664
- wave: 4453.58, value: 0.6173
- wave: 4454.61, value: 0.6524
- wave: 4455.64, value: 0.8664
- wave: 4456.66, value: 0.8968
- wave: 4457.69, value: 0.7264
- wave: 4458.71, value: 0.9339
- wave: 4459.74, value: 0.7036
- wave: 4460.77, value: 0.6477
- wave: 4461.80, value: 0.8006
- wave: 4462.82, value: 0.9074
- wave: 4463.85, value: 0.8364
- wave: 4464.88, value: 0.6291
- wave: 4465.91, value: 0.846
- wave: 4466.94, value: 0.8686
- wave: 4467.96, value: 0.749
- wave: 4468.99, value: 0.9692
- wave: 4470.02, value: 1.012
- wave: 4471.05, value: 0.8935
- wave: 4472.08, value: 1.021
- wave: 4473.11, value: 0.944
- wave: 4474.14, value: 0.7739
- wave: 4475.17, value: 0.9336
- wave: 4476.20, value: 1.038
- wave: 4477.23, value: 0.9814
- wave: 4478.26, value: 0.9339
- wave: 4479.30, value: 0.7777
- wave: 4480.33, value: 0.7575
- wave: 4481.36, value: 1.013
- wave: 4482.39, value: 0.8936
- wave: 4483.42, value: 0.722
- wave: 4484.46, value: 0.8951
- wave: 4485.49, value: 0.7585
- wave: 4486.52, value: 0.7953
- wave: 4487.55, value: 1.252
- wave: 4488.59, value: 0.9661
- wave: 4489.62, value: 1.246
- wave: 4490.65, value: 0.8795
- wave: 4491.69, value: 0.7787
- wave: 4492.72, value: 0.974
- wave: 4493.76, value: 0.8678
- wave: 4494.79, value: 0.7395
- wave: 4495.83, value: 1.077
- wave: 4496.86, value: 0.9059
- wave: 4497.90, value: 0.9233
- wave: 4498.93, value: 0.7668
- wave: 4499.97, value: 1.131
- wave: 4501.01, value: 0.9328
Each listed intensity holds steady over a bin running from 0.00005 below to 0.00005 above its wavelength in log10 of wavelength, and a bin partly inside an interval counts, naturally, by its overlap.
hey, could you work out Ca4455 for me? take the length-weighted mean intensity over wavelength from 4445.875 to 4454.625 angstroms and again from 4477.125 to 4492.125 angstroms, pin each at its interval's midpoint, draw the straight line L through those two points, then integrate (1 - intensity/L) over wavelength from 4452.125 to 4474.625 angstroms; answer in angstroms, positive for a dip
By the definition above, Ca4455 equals 1.4 angstroms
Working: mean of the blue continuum 0.85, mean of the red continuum 0.909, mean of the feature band 0.817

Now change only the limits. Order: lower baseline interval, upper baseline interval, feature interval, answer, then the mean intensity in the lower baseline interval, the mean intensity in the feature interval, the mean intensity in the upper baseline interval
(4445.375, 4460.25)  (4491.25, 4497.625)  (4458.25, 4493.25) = -0.7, 0.84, 0.886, 0.893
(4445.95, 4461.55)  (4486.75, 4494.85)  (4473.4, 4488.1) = 0.5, 0.82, 0.895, 0.97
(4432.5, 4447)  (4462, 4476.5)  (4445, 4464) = 0.6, 0.841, 0.835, 0.884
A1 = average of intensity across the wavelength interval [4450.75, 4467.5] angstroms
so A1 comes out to 0.776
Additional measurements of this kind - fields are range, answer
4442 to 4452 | 0.912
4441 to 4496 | 0.87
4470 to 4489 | 0.911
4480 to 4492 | 0.918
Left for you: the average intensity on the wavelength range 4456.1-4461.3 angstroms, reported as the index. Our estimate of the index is 0.783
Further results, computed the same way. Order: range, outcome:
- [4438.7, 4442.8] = 0.729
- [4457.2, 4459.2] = 0.833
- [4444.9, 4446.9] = 1.03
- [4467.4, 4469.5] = 0.862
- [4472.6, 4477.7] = 0.934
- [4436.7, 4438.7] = 0.793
